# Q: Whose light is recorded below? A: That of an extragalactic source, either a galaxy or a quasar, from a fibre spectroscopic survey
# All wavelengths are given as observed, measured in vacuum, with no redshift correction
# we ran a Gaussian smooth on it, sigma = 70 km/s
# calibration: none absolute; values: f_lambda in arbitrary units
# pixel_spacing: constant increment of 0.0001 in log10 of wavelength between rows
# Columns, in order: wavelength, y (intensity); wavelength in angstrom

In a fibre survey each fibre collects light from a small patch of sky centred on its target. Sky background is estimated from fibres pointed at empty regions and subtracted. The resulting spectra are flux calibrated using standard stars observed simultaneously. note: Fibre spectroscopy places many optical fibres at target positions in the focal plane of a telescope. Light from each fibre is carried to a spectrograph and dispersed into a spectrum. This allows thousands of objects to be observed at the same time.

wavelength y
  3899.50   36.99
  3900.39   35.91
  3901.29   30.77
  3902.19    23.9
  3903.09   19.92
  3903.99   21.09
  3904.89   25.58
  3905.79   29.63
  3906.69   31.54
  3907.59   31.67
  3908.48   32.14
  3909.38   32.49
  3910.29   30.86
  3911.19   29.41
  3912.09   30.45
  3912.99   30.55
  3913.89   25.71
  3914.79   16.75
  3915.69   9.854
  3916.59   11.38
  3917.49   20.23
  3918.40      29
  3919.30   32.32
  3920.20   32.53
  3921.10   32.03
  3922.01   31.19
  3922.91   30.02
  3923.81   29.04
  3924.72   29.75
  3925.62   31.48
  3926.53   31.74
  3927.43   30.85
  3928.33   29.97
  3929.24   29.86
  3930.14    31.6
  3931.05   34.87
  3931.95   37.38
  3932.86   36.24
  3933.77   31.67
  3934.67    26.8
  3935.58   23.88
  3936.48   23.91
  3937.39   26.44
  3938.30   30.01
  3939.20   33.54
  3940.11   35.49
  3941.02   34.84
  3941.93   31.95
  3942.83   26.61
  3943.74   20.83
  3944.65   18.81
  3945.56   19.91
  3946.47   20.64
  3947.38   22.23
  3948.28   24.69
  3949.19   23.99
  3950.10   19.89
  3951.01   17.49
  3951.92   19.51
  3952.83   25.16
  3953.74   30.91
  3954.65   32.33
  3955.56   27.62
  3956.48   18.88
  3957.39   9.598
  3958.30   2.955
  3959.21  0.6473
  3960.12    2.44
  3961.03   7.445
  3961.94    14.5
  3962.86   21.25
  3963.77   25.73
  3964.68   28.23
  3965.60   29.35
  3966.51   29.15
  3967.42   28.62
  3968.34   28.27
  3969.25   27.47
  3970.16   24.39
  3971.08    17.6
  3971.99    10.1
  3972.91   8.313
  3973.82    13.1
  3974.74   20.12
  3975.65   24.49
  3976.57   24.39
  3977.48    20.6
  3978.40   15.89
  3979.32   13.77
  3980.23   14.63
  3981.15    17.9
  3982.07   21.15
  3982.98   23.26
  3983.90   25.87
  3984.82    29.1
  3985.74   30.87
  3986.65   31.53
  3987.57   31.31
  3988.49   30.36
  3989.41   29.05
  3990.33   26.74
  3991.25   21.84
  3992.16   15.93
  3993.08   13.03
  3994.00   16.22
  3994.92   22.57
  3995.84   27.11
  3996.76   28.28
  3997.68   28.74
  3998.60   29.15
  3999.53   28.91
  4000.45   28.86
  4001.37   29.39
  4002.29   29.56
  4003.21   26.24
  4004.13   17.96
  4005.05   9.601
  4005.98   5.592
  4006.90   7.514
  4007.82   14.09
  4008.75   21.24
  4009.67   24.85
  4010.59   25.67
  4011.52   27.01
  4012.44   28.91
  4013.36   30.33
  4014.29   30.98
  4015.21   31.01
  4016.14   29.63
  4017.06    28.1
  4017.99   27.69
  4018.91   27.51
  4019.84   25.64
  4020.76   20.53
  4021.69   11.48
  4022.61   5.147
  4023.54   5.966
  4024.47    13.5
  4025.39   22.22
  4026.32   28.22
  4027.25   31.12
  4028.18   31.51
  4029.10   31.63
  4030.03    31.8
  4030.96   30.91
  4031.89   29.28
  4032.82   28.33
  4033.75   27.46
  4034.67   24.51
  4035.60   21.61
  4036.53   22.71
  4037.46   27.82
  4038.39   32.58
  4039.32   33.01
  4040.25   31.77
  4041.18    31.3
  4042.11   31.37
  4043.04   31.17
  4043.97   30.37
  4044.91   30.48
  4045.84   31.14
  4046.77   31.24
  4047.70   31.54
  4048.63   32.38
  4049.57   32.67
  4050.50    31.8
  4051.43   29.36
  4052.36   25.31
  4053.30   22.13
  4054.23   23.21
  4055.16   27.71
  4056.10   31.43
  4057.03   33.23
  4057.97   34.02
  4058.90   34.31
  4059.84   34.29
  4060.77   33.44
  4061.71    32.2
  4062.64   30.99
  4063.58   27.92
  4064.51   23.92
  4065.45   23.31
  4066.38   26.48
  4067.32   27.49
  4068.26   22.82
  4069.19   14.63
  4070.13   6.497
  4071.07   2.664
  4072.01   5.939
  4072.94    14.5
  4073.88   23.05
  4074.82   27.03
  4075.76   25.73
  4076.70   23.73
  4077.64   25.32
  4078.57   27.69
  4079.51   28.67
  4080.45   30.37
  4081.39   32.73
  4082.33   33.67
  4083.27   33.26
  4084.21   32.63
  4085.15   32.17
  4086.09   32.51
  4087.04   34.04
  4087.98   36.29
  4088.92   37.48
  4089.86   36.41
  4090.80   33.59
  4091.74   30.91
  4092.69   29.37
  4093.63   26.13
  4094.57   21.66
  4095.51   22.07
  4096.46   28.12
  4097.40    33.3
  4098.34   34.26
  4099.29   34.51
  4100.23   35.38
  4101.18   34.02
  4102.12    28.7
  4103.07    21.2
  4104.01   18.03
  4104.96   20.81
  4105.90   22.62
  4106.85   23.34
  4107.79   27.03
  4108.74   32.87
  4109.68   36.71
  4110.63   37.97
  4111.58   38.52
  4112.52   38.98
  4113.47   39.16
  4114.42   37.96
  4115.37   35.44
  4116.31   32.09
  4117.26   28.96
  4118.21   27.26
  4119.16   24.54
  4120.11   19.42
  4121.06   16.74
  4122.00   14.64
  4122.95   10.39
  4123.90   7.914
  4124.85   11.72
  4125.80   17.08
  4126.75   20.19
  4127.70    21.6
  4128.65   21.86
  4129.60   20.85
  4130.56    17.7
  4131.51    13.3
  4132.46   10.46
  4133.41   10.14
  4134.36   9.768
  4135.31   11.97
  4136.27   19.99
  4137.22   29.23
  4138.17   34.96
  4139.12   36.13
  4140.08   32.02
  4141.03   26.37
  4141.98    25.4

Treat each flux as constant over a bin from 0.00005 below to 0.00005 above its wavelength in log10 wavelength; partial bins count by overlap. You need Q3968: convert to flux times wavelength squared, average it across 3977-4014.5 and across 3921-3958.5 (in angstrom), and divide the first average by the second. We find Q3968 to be 0.89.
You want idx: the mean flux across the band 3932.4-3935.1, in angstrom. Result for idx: 31.6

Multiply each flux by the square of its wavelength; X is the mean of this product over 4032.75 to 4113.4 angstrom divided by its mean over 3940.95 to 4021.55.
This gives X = 1.3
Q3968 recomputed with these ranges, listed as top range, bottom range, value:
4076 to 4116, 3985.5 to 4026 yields 1.40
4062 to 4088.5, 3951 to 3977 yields 1.36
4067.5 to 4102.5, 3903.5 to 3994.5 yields 1.20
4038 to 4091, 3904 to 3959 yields 1.14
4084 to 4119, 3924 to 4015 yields 1.40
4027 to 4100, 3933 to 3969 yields 1.30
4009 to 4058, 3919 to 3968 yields 1.12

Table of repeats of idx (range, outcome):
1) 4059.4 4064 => 31.8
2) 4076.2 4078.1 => 24.5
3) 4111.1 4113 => 38.8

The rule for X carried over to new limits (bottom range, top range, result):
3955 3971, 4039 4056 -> 1.62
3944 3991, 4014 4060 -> 1.35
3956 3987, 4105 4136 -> 1.27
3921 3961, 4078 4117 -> 1.33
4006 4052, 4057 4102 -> 1.09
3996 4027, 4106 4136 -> 1.07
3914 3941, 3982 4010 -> 0.84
